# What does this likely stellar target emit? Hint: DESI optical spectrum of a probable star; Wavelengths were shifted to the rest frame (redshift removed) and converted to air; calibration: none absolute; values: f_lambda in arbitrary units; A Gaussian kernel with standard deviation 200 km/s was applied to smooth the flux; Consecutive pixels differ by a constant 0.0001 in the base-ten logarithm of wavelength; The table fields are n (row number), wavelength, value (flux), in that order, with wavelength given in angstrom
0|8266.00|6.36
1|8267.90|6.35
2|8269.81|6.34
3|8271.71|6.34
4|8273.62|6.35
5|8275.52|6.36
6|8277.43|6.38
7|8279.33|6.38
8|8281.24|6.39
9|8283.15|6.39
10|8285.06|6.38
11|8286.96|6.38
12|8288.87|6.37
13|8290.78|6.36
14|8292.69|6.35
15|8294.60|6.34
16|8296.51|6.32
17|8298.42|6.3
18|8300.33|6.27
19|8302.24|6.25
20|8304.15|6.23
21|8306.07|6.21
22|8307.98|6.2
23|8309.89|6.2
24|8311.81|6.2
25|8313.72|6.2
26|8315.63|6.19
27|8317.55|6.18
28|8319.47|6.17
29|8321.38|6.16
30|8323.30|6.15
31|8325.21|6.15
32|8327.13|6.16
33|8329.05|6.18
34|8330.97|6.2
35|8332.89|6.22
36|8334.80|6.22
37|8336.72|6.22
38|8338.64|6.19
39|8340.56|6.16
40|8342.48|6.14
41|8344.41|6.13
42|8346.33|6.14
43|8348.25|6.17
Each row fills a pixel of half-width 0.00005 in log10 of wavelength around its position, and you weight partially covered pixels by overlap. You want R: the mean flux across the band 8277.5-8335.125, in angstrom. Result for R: 6.26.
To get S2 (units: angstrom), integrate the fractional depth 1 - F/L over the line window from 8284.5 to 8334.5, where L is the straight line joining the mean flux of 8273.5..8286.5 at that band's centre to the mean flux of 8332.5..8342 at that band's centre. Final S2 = 0.4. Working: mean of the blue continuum 6.38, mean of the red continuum 6.2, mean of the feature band 6.24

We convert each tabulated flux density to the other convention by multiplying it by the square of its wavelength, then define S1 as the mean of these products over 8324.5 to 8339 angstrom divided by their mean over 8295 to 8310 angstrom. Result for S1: 1.00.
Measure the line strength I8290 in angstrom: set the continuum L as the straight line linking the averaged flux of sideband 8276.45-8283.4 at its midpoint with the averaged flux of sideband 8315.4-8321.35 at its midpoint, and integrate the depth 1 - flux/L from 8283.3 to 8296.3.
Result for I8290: -0.1 angstrom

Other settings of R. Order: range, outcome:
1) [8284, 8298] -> 6.36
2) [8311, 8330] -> 6.17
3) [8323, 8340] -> 6.19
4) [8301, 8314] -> 6.21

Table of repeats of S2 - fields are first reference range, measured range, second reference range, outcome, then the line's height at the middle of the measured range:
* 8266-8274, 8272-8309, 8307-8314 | -0.3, 6.27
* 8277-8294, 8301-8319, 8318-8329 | 0.1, 6.24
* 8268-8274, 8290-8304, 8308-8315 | -0.1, 6.25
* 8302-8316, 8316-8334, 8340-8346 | 0.0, 6.17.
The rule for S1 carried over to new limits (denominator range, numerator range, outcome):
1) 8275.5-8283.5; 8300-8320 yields 0.98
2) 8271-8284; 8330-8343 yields 0.99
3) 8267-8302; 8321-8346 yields 0.98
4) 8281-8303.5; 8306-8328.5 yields 0.98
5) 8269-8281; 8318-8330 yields 0.98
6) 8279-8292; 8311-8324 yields 0.98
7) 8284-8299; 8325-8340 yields 0.98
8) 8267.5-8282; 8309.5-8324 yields 0.98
